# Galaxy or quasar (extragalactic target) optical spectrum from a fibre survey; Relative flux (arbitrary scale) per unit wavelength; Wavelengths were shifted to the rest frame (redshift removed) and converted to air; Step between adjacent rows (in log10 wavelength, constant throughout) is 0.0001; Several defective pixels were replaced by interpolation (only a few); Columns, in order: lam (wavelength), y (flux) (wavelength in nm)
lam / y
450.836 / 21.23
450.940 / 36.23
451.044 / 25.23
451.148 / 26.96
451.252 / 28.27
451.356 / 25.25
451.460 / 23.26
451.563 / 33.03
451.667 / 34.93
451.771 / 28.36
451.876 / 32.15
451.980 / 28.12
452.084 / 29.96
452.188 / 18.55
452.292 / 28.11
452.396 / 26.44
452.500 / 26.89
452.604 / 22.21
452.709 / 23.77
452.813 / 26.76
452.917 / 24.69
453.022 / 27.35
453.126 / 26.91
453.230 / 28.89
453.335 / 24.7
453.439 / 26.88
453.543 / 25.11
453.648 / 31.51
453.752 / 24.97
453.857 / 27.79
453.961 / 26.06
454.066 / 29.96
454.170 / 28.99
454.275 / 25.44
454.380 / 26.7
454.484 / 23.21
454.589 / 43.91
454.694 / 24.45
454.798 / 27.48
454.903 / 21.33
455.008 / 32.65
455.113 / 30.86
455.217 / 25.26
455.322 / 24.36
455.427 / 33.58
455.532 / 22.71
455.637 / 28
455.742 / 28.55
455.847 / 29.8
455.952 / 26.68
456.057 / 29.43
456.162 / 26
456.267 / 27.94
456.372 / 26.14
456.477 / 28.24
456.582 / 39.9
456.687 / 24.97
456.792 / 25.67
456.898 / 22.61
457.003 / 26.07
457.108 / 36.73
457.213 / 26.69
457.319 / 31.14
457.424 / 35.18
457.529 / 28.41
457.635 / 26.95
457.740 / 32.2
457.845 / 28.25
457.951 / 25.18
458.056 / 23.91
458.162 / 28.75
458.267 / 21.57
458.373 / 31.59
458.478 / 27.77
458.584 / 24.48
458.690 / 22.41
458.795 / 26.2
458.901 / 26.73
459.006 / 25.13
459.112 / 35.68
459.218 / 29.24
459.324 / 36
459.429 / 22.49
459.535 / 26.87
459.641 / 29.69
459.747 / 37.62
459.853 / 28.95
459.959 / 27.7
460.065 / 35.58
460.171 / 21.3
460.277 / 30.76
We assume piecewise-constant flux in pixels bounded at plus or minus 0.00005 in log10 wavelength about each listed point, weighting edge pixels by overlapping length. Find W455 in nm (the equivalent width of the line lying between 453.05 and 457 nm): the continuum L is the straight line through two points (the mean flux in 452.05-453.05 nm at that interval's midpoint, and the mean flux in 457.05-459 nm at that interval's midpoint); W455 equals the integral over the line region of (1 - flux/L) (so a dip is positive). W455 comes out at -0.19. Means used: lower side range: 25.3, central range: 27.8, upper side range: 27.9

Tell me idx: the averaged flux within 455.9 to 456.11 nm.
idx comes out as 28.1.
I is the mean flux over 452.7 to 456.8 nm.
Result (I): 27.8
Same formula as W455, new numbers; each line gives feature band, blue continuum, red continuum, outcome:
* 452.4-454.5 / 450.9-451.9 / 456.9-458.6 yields 0.18 nm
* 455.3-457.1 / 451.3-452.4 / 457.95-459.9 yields 0.00 nm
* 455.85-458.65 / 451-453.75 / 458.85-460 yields 0.07 nm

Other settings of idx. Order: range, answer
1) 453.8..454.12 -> 27.9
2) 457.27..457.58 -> 31.7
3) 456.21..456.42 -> 27.1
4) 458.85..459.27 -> 29.2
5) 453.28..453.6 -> 25.6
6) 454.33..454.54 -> 25.3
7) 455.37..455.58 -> 28.1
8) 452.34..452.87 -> 25.2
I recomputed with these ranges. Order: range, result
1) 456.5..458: 29.3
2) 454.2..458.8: 28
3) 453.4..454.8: 28.1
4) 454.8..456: 27.6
